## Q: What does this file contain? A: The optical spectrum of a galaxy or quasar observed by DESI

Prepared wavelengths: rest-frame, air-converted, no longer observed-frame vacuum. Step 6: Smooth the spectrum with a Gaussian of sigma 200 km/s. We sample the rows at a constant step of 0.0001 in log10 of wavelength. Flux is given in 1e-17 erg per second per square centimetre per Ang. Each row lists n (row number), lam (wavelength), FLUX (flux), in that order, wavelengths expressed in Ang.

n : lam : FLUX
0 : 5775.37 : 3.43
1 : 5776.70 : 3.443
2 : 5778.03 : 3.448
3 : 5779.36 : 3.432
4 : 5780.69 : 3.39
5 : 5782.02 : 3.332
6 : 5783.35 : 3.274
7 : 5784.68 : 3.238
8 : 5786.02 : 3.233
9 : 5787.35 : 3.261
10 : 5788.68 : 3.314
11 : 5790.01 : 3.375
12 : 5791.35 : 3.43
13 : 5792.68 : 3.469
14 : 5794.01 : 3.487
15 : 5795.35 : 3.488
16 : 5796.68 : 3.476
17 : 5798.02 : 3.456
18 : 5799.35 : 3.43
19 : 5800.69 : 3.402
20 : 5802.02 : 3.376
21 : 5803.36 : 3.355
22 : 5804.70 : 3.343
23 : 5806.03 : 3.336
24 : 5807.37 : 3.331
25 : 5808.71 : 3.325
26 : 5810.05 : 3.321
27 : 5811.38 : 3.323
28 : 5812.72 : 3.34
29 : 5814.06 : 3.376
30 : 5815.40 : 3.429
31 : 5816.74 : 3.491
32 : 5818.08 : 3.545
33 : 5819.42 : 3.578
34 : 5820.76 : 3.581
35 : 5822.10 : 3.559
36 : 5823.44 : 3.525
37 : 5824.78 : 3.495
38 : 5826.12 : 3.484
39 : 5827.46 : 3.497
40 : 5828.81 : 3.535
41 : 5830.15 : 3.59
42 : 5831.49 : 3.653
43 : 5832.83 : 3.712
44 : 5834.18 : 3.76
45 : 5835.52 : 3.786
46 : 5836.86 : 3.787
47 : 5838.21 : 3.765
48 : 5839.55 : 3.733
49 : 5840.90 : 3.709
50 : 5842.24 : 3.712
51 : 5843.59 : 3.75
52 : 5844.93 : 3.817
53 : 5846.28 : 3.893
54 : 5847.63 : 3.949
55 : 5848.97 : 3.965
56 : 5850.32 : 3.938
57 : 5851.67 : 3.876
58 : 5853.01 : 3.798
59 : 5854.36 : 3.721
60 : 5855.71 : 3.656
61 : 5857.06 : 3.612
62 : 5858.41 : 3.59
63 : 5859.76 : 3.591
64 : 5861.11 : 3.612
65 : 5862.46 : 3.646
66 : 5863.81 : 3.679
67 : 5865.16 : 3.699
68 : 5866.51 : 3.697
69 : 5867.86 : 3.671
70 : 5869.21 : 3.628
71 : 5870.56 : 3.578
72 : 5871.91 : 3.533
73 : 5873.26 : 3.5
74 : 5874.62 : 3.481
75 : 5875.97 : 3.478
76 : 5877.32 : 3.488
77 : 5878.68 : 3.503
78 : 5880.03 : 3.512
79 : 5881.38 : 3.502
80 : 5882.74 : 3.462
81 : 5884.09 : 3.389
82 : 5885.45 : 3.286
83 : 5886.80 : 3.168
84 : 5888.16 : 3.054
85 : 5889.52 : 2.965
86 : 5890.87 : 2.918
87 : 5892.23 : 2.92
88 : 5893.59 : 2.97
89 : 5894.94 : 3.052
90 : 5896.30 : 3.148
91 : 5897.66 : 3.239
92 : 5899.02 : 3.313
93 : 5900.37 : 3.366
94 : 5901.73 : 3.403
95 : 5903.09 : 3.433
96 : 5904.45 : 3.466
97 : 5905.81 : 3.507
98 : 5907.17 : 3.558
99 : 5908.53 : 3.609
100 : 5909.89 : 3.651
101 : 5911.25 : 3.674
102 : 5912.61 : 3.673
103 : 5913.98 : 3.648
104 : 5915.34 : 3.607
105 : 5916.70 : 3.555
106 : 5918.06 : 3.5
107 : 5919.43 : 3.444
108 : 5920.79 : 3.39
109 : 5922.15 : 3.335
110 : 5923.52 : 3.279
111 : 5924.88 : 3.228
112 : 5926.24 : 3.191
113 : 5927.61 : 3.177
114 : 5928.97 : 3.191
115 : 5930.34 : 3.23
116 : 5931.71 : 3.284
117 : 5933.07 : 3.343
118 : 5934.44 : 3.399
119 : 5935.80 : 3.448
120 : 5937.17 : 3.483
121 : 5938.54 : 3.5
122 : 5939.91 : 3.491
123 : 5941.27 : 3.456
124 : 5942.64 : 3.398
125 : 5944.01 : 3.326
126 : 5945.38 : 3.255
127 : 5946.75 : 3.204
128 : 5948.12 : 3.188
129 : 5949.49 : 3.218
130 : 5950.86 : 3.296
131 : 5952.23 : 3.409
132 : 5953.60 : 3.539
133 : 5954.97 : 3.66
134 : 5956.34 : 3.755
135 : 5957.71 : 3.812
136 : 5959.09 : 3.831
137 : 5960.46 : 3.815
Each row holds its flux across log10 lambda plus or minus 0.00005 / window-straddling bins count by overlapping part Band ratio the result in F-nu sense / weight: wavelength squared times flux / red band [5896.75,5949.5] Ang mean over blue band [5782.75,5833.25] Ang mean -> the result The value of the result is 1.03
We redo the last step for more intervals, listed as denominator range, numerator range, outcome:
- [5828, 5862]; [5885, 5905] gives 0.86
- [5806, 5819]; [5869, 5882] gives 1.06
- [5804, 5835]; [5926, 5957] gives 1.01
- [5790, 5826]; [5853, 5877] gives 1.07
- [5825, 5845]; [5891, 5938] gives 0.94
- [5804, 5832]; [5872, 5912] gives 0.99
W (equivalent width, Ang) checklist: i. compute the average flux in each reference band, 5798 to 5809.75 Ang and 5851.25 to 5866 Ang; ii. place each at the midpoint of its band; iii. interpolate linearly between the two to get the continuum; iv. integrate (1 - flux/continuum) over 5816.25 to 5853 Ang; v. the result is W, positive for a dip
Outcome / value -1.6 Ang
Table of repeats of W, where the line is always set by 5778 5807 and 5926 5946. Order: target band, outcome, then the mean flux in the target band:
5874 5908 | 0.5 Ang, 3.3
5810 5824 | -0.4 Ang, 3.47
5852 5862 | -0.9 Ang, 3.66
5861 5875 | -1.0 Ang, 3.61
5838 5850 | -1.6 Ang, 3.82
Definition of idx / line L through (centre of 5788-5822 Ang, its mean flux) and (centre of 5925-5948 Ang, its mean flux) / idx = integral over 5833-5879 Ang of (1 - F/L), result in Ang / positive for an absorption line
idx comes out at -4.2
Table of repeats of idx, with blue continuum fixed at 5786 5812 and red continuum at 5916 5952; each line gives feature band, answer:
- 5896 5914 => -0.70 Ang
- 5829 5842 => -1.33 Ang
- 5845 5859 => -1.82 Ang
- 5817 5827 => -0.48 Ang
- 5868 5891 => -0.27 Ang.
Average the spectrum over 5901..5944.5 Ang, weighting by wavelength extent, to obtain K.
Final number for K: 3.43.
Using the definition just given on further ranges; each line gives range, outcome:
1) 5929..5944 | 3.39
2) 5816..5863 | 3.68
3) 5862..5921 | 3.43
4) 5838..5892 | 3.58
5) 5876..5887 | 3.43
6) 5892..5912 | 3.37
